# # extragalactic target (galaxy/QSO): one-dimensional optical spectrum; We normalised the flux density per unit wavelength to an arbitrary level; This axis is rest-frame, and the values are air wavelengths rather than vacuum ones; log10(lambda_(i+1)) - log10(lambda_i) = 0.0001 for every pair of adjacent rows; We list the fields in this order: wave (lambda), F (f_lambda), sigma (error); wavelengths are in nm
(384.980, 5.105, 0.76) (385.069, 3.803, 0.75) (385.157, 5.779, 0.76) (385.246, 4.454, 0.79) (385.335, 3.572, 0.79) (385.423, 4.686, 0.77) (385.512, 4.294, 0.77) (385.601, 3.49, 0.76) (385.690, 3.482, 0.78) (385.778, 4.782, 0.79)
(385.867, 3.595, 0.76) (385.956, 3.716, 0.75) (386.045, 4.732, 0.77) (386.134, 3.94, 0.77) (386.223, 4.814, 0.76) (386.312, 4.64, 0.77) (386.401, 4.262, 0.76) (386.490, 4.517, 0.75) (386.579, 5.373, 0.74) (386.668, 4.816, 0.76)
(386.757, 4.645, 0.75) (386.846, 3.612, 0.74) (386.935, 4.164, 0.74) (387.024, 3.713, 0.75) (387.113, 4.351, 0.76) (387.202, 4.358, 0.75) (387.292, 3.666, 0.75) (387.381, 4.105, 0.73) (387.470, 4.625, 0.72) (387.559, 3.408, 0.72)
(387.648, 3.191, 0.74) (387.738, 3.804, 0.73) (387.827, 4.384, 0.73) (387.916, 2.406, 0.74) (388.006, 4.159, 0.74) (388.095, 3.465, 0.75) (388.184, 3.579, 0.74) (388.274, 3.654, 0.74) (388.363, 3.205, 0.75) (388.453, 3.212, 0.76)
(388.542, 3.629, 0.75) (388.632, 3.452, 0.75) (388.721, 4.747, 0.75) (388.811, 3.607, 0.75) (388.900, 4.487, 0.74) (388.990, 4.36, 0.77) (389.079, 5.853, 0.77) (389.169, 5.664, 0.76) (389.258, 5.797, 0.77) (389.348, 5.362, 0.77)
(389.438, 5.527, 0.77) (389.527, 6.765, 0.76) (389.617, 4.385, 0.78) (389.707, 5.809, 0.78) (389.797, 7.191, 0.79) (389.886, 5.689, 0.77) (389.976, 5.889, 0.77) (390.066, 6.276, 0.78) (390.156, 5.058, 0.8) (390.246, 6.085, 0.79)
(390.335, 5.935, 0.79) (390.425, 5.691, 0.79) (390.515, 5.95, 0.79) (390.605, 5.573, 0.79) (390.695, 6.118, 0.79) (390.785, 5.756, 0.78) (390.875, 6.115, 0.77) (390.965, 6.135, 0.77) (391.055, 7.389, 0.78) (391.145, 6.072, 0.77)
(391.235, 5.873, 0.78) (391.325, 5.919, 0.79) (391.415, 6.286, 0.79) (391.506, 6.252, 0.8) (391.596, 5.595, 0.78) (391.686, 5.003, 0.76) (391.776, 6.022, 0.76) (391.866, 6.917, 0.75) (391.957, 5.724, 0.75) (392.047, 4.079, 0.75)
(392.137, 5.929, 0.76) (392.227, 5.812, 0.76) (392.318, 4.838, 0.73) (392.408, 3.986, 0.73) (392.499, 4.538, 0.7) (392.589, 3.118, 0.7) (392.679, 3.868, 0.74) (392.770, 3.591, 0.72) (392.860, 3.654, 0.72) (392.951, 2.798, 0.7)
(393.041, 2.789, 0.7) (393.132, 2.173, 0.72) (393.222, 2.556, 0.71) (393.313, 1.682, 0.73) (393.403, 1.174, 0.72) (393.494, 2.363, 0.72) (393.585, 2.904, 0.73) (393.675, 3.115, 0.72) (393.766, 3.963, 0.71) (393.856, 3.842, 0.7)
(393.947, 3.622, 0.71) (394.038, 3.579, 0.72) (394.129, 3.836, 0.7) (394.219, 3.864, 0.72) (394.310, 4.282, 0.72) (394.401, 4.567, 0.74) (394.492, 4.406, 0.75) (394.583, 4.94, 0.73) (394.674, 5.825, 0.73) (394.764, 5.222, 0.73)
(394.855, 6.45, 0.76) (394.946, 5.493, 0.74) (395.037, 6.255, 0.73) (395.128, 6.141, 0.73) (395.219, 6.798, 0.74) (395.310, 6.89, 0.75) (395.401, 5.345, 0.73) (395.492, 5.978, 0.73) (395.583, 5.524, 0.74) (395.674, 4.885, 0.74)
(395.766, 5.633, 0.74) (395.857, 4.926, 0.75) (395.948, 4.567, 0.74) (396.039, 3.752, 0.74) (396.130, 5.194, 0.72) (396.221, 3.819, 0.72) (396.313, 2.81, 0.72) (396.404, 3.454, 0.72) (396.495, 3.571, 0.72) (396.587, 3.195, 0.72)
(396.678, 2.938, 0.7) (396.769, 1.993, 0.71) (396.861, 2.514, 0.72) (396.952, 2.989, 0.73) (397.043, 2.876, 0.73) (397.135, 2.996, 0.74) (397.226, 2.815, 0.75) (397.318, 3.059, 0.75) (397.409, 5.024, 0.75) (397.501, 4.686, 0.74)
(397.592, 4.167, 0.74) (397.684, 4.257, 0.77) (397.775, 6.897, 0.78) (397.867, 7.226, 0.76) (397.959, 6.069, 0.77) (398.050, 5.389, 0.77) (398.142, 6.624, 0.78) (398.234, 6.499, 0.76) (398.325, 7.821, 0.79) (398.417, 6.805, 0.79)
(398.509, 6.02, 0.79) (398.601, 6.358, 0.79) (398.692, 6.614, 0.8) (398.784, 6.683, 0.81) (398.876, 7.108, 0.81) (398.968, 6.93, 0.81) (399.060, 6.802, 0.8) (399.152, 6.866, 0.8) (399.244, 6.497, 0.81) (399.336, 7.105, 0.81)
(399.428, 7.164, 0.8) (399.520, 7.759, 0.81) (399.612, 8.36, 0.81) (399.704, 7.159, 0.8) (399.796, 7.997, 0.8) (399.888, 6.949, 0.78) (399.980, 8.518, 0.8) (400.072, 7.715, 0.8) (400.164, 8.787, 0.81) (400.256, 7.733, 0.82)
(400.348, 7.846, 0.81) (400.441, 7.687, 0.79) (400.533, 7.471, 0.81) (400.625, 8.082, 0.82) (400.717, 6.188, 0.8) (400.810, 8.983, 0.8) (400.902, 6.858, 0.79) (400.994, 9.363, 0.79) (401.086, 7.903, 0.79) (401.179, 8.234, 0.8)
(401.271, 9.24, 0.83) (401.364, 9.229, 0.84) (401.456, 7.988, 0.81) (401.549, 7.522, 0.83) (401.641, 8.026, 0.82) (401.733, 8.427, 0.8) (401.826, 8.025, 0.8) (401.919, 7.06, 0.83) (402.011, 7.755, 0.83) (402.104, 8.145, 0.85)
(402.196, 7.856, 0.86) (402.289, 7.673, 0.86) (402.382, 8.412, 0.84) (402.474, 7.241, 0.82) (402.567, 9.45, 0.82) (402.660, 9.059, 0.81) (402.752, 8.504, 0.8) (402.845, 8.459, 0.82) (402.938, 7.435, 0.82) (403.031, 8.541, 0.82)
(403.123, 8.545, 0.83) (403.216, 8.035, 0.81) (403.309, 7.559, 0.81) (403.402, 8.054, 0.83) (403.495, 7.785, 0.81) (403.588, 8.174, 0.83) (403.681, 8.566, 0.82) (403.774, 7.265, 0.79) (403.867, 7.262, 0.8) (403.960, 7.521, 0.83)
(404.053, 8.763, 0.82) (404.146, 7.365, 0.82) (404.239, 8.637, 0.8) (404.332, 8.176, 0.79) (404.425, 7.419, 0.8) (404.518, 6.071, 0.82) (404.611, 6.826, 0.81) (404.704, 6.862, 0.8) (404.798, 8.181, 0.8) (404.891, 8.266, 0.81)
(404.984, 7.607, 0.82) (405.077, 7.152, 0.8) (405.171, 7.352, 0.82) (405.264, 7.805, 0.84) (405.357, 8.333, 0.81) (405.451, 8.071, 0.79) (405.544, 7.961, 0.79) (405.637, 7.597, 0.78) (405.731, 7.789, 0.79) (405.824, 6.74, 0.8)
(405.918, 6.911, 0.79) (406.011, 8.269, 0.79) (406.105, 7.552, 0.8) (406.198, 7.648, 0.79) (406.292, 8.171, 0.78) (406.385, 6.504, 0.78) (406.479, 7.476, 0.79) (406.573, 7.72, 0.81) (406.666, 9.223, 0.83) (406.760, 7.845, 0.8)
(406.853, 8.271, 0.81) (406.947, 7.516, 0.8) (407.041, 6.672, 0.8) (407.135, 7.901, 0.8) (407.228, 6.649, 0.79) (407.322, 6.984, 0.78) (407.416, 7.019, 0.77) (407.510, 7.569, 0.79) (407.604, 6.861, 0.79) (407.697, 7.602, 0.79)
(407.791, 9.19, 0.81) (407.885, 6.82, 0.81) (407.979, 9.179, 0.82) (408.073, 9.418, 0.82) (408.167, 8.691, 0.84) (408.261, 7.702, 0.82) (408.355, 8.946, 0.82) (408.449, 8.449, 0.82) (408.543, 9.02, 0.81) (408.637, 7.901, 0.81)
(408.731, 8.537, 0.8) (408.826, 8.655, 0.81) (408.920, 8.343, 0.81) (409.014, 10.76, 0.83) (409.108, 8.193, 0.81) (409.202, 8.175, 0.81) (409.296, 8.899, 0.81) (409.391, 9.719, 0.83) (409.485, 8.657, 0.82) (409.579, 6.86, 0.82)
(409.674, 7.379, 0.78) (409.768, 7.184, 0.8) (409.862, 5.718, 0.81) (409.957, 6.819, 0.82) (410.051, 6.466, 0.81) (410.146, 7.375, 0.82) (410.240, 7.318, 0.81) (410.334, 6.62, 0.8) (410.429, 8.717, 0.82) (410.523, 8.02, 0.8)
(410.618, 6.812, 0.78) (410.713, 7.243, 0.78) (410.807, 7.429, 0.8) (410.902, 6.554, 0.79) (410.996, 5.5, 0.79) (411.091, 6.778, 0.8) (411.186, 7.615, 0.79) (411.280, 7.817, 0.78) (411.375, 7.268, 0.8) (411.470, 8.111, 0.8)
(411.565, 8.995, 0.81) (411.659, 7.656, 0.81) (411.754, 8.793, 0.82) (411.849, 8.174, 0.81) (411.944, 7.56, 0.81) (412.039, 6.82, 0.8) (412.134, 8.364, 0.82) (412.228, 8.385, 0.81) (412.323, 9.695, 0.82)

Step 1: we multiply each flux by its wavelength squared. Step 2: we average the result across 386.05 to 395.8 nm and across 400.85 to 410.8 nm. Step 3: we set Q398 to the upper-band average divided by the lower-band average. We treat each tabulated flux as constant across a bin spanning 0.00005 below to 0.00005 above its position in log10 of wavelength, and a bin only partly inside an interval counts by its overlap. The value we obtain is 1.80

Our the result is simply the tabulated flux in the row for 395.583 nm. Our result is 5.524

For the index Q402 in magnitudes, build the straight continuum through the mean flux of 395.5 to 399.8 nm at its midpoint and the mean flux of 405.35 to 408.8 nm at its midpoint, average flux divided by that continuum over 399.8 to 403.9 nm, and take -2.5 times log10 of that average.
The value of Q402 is -0.24 mag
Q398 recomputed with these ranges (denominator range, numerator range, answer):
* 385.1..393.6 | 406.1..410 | 1.90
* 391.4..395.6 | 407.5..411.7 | 1.88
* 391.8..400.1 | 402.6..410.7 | 1.66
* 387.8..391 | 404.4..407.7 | 1.62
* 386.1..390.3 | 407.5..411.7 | 1.92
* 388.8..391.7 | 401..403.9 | 1.50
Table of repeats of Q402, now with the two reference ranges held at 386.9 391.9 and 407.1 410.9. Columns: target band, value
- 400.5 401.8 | -0.20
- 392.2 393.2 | 0.44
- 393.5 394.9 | 0.33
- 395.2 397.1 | 0.38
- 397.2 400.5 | -0.04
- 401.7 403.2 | -0.18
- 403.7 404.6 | -0.06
